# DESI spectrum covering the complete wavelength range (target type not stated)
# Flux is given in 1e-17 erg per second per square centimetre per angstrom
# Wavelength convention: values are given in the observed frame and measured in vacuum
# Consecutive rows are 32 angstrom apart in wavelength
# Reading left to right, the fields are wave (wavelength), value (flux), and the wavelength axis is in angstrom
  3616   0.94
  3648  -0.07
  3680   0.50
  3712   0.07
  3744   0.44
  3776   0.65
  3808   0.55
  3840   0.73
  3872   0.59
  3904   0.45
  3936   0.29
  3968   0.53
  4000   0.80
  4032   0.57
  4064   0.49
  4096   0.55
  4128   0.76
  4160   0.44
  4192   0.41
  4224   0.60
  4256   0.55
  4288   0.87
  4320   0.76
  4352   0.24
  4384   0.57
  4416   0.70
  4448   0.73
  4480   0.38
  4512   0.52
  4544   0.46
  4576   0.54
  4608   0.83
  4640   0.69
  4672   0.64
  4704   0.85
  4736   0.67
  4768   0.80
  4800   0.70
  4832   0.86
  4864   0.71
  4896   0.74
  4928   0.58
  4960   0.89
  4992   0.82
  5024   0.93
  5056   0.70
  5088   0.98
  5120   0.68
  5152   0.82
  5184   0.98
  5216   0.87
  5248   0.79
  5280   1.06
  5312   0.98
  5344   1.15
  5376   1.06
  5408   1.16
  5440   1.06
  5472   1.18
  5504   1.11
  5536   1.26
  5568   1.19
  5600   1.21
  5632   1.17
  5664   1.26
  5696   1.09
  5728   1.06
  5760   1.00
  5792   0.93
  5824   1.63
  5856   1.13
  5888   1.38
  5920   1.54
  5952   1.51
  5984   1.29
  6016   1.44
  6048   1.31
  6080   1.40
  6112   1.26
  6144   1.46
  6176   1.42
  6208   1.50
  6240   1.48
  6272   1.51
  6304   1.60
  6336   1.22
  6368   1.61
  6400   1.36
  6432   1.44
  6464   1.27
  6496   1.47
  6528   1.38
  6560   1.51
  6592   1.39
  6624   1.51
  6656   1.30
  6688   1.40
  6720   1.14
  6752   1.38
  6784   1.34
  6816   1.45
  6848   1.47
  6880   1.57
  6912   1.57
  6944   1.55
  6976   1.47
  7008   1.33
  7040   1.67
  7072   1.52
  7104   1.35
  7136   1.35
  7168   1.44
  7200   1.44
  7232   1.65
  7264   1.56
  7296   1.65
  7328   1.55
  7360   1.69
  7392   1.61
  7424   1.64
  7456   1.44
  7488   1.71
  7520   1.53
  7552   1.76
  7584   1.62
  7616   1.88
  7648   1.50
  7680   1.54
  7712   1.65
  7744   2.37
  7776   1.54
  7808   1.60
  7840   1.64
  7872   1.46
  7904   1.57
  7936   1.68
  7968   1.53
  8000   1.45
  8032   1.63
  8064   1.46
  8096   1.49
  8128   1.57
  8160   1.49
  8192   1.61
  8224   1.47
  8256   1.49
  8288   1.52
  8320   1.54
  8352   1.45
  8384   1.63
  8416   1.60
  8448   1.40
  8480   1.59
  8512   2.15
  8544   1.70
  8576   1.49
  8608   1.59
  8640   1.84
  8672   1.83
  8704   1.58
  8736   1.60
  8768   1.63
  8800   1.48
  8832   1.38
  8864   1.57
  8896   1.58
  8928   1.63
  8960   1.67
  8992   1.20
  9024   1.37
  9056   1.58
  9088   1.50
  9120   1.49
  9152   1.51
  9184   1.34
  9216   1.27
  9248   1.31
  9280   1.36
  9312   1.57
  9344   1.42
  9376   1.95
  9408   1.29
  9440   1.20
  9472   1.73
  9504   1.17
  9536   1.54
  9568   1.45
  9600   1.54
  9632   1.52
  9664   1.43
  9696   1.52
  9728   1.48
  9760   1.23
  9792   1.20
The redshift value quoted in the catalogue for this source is 0.298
